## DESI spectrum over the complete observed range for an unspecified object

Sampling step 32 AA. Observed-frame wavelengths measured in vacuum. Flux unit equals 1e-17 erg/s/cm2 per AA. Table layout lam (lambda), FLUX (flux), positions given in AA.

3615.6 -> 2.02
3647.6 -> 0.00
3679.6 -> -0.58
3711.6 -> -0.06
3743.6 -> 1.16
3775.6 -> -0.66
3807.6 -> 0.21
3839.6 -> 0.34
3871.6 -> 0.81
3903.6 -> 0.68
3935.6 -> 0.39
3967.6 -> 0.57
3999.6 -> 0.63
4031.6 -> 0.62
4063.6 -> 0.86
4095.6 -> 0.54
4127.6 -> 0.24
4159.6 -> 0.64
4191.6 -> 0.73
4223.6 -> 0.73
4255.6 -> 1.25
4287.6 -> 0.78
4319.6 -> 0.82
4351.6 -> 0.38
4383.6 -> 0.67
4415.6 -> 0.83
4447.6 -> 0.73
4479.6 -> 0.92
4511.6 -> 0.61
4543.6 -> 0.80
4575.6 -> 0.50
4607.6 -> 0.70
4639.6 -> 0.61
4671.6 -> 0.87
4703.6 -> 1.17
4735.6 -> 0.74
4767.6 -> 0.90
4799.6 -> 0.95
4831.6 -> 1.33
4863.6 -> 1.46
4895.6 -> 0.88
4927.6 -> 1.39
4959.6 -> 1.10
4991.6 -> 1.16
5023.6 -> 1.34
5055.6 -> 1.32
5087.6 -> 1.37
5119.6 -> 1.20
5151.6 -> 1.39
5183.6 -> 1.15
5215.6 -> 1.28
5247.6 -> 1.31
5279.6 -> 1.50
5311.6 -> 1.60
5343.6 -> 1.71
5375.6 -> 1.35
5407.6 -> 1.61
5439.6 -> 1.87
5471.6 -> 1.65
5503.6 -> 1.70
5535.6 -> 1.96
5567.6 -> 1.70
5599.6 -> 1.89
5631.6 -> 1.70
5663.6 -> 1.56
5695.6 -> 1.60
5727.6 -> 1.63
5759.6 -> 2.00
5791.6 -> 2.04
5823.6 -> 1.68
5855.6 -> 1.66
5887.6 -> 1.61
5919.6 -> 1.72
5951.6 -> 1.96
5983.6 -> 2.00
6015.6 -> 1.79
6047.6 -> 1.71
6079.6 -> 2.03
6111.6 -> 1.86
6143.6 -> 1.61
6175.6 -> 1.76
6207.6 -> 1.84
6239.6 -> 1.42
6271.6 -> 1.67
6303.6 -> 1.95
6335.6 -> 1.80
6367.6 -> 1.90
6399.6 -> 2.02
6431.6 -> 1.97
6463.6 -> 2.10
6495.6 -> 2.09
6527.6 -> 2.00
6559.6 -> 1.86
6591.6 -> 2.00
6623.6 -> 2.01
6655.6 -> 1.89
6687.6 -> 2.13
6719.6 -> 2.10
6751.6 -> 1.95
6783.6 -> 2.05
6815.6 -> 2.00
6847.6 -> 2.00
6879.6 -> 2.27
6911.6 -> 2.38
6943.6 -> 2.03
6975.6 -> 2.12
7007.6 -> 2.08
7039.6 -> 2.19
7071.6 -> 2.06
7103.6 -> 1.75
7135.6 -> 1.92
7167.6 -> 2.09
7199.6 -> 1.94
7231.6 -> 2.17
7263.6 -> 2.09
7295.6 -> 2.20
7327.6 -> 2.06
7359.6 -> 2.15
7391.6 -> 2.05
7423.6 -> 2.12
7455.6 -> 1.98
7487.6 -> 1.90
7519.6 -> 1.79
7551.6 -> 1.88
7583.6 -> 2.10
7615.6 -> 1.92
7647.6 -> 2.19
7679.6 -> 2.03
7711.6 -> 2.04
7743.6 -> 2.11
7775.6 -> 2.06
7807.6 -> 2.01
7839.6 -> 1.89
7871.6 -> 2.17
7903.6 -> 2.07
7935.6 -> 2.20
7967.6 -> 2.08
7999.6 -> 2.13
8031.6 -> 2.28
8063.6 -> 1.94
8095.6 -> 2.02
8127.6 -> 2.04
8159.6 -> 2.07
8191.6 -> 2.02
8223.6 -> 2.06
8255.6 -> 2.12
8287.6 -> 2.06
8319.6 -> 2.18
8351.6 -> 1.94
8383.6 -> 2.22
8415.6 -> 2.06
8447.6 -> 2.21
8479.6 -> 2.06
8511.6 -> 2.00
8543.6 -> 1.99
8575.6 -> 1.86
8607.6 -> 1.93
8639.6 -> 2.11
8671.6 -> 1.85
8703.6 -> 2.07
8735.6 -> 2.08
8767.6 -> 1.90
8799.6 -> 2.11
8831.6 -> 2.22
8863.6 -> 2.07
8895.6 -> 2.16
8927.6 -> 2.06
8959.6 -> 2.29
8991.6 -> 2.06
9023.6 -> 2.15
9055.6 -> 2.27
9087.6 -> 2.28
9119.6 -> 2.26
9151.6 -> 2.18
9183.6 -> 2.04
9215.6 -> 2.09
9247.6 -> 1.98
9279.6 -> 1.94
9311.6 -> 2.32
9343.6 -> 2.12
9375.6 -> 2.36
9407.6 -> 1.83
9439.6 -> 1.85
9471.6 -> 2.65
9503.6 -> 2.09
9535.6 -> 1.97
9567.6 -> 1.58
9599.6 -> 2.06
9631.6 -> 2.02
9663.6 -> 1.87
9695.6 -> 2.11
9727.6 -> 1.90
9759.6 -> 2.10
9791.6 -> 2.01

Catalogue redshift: 0.20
